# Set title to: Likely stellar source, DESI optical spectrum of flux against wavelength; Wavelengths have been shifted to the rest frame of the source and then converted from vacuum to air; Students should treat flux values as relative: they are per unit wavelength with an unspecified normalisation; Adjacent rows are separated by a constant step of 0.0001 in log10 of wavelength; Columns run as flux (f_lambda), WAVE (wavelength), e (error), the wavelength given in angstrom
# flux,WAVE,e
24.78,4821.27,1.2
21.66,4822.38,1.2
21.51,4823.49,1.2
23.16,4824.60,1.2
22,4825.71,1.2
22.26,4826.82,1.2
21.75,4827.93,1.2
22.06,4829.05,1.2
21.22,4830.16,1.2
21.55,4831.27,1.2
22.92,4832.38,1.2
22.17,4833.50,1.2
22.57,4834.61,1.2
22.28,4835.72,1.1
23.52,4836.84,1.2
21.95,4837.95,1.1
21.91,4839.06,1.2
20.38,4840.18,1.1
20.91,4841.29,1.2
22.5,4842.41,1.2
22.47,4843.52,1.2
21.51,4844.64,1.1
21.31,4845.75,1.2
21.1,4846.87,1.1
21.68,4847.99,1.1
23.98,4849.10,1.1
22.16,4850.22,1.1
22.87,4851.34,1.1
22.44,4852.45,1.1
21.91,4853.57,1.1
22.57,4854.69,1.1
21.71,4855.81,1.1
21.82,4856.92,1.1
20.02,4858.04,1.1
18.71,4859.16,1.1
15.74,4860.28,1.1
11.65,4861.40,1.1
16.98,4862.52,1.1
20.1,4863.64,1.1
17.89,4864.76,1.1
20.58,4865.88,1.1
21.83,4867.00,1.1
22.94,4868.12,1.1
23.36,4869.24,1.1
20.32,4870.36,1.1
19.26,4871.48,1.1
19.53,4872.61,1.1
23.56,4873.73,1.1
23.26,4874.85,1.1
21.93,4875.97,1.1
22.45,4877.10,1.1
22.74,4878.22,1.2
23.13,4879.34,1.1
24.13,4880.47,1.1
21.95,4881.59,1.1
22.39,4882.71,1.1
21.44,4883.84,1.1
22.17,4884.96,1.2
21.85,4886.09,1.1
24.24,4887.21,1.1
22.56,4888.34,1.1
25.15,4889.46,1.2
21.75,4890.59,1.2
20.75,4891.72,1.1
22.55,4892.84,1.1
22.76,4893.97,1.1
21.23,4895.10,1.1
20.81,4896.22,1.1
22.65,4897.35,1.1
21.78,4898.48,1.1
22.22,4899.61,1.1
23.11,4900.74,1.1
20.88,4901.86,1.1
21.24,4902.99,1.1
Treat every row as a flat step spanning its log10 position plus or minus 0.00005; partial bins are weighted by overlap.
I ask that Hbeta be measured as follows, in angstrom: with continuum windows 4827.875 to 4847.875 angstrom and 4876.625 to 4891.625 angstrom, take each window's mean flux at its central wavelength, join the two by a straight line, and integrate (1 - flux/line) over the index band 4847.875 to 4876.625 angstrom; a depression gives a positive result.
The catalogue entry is 2.1 angstrom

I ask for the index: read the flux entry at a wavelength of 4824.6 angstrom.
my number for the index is 23.16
